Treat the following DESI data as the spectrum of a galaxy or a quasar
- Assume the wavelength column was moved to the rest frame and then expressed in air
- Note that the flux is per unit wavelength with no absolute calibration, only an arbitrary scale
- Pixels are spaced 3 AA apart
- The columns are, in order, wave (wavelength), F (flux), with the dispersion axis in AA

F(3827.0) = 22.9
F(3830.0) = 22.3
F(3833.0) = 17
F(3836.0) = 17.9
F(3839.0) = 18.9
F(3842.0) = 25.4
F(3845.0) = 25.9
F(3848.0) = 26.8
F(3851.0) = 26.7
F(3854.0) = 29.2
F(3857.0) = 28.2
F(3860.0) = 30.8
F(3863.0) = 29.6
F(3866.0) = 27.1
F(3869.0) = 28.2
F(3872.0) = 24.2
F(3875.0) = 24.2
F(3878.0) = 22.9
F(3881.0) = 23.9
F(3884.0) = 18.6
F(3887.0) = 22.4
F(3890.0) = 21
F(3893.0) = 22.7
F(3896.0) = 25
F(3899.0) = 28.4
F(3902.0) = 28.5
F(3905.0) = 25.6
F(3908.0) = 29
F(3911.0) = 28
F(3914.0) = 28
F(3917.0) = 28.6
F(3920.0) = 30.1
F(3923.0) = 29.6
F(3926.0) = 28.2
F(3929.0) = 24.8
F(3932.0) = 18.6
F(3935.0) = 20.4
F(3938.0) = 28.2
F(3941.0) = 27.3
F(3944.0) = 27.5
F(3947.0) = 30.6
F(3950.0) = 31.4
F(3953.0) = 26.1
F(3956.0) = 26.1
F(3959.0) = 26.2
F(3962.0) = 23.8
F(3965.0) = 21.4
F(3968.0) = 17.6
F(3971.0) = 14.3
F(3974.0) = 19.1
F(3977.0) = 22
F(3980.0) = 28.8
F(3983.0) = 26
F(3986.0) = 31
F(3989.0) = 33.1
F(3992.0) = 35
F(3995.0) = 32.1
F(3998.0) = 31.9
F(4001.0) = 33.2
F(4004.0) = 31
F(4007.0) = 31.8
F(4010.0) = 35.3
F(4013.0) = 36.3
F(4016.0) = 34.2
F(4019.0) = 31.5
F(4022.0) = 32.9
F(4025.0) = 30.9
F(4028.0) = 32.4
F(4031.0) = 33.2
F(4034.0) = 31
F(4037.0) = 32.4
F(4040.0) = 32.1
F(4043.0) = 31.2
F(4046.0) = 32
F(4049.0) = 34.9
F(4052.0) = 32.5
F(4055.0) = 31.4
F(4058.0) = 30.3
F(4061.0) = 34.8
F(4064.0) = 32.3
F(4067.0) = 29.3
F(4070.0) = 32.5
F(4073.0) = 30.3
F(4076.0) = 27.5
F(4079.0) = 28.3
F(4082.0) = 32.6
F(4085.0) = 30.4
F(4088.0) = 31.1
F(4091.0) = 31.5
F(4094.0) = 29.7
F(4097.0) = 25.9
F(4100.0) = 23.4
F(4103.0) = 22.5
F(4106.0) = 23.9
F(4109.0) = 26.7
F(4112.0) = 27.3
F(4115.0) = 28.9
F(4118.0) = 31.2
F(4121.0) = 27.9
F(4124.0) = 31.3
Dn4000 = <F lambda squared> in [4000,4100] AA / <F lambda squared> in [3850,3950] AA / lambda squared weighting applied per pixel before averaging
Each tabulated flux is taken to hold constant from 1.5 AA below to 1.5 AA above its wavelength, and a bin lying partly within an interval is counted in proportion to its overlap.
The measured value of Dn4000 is 1.29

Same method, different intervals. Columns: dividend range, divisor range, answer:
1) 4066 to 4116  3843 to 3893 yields 1.24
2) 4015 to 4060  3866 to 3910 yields 1.40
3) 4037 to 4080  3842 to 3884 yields 1.32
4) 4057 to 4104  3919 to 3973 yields 1.27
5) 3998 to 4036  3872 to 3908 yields 1.45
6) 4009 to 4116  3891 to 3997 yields 1.23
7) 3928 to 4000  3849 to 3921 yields 1.03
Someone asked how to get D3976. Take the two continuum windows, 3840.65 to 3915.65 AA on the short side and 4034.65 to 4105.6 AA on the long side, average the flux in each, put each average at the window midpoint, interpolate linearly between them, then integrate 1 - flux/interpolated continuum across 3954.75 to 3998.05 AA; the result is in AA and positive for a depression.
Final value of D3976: 3.9 AA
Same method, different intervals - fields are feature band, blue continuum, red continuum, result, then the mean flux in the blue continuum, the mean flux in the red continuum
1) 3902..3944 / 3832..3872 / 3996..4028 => 2.96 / 25.6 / 32.9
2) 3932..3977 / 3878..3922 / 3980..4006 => 7.69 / 25.6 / 31.5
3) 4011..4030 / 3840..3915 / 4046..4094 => -2.03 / 26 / 31.3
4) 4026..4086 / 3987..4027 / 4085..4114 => -3.45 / 33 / 27.1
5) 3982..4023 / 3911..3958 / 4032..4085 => -4.32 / 27.1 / 31.5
